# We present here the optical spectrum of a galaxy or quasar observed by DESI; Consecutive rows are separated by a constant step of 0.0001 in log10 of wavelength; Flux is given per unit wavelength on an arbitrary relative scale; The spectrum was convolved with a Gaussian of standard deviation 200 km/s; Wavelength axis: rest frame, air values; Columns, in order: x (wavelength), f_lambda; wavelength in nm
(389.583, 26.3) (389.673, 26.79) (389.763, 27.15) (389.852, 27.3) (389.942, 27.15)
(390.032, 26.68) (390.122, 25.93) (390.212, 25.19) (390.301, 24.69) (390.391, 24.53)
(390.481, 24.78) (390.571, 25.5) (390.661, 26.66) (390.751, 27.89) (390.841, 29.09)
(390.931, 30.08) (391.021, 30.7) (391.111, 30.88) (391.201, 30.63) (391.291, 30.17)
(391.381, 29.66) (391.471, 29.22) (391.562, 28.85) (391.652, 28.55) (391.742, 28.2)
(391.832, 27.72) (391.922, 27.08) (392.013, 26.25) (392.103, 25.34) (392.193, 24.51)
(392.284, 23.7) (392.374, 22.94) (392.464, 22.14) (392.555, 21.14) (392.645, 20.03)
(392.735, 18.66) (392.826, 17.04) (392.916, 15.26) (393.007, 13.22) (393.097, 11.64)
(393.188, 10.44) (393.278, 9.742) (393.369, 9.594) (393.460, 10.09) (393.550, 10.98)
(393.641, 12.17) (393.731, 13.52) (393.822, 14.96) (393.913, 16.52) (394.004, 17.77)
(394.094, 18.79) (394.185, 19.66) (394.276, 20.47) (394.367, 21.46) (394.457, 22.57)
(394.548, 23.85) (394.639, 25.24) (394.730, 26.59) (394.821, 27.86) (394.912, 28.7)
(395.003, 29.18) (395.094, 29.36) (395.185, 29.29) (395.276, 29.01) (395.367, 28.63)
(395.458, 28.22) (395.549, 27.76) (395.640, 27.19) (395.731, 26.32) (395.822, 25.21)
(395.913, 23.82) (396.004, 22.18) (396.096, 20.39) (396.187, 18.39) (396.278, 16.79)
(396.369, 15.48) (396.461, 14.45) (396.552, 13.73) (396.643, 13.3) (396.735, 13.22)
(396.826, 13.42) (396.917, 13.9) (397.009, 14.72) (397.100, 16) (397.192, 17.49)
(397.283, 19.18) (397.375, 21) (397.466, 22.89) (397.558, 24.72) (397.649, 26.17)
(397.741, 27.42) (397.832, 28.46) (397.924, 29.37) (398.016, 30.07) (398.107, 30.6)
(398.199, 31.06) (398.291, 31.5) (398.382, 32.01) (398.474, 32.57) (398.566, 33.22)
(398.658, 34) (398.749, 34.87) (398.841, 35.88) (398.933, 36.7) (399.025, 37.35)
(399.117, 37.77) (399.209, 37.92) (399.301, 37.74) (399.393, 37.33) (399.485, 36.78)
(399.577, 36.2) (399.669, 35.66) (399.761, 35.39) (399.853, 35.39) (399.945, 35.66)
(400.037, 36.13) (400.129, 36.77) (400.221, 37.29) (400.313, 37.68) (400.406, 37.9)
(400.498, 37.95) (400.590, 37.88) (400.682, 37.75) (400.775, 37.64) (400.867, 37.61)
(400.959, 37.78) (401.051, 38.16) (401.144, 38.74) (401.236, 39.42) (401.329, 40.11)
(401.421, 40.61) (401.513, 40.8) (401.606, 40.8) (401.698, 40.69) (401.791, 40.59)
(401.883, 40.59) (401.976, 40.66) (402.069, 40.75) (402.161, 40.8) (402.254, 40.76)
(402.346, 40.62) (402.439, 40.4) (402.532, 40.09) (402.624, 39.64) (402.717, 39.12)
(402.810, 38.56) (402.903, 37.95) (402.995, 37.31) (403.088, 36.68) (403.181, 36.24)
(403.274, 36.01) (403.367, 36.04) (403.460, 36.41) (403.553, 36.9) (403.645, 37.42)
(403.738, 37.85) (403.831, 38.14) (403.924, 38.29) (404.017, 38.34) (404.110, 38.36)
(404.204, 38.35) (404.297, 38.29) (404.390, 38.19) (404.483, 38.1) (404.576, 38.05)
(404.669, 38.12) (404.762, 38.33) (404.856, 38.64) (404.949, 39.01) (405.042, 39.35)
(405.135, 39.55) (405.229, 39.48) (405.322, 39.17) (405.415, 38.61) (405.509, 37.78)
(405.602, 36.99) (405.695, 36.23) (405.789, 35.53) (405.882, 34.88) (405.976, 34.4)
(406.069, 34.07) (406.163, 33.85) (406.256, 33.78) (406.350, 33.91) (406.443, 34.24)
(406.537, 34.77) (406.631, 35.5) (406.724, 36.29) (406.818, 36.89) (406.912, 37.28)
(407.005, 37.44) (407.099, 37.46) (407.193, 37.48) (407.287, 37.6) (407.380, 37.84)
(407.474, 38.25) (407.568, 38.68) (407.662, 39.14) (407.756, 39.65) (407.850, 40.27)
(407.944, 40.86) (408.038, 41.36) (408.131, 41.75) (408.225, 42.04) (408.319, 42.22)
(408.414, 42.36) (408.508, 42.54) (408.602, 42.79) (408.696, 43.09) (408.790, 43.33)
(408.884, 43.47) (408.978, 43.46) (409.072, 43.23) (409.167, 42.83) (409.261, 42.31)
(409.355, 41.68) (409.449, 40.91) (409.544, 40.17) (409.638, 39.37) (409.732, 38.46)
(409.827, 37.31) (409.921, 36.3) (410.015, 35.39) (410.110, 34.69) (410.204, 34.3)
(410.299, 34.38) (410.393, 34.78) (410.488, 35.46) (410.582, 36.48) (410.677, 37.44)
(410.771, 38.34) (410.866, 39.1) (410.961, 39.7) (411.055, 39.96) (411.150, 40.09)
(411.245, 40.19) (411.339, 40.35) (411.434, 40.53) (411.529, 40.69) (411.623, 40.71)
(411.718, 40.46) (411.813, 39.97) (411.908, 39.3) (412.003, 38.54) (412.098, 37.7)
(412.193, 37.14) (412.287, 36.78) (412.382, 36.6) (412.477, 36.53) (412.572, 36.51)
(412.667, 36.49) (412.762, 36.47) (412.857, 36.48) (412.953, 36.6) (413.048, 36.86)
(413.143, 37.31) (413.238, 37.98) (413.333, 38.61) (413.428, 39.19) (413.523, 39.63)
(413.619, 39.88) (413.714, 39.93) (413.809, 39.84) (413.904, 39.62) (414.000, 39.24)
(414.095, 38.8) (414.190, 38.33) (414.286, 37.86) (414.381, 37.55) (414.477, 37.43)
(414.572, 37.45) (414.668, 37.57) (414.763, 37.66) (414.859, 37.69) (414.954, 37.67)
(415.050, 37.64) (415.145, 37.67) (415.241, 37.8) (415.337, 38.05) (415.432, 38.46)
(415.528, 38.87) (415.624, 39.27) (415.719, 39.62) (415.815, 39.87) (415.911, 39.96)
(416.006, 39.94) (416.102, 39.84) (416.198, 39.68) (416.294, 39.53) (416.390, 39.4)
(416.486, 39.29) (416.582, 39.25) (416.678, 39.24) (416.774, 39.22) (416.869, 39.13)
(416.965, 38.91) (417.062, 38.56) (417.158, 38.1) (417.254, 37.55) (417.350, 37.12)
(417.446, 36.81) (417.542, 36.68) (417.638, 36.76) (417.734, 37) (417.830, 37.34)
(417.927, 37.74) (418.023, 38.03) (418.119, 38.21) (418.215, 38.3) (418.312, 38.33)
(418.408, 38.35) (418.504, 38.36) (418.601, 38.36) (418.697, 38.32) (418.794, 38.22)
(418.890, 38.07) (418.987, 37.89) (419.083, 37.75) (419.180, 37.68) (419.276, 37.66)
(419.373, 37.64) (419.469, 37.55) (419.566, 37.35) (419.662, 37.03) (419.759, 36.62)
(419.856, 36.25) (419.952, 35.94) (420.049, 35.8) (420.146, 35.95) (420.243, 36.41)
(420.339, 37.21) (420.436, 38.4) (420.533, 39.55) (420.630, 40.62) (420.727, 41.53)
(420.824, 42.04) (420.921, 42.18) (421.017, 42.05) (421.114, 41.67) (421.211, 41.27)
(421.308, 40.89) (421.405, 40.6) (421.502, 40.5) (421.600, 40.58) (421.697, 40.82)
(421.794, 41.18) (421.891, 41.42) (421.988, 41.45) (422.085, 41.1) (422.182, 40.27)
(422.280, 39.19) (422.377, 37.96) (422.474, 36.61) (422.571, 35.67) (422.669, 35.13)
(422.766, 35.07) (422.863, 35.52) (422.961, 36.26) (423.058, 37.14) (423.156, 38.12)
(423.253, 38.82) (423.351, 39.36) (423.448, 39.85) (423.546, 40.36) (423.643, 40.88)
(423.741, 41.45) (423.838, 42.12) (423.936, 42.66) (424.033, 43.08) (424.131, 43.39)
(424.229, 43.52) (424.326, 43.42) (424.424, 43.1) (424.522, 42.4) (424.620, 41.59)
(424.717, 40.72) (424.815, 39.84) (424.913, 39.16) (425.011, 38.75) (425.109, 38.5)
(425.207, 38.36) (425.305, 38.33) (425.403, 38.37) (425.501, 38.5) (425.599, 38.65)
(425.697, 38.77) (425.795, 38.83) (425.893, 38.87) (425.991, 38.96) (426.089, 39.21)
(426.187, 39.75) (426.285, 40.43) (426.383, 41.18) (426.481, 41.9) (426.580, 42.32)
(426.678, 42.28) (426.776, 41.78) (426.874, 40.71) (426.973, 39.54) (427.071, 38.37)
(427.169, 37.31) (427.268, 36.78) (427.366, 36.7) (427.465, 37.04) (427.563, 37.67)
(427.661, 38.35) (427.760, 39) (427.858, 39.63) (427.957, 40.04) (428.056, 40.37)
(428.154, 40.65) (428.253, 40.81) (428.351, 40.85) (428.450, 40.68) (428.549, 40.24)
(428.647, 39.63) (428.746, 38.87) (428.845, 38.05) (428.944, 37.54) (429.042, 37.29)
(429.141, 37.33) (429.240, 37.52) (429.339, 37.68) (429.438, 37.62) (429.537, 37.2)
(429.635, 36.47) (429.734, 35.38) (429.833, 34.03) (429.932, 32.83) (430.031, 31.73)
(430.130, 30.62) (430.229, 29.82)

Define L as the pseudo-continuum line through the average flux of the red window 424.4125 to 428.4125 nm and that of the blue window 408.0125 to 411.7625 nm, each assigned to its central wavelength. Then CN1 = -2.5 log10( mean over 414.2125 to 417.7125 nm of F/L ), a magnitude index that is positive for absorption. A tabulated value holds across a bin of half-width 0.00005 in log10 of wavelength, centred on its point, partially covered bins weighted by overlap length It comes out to 0.04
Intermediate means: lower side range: 39.8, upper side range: 39.6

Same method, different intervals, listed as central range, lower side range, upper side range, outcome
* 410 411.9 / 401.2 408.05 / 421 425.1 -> 0.02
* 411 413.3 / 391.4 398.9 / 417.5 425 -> -0.15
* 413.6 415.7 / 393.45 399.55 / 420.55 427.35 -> -0.11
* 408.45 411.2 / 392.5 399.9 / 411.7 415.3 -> -0.13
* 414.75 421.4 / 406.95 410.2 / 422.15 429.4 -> 0.03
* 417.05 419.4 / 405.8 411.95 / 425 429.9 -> 0.03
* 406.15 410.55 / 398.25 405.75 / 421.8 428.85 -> -0.01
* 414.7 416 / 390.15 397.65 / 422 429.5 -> -0.15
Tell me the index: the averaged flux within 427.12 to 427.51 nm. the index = 36.9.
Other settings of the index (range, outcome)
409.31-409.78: 40.1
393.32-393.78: 11.3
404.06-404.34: 38.2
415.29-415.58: 38.5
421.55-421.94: 41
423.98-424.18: 43.2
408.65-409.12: 43.3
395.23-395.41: 28.8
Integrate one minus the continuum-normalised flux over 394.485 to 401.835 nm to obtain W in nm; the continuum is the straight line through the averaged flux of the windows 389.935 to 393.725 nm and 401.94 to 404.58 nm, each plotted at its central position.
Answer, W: 0.42 nm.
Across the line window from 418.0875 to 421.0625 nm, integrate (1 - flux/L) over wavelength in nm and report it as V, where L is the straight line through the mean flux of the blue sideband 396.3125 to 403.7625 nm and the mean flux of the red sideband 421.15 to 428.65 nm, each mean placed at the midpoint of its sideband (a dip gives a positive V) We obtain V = 0.01 nm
